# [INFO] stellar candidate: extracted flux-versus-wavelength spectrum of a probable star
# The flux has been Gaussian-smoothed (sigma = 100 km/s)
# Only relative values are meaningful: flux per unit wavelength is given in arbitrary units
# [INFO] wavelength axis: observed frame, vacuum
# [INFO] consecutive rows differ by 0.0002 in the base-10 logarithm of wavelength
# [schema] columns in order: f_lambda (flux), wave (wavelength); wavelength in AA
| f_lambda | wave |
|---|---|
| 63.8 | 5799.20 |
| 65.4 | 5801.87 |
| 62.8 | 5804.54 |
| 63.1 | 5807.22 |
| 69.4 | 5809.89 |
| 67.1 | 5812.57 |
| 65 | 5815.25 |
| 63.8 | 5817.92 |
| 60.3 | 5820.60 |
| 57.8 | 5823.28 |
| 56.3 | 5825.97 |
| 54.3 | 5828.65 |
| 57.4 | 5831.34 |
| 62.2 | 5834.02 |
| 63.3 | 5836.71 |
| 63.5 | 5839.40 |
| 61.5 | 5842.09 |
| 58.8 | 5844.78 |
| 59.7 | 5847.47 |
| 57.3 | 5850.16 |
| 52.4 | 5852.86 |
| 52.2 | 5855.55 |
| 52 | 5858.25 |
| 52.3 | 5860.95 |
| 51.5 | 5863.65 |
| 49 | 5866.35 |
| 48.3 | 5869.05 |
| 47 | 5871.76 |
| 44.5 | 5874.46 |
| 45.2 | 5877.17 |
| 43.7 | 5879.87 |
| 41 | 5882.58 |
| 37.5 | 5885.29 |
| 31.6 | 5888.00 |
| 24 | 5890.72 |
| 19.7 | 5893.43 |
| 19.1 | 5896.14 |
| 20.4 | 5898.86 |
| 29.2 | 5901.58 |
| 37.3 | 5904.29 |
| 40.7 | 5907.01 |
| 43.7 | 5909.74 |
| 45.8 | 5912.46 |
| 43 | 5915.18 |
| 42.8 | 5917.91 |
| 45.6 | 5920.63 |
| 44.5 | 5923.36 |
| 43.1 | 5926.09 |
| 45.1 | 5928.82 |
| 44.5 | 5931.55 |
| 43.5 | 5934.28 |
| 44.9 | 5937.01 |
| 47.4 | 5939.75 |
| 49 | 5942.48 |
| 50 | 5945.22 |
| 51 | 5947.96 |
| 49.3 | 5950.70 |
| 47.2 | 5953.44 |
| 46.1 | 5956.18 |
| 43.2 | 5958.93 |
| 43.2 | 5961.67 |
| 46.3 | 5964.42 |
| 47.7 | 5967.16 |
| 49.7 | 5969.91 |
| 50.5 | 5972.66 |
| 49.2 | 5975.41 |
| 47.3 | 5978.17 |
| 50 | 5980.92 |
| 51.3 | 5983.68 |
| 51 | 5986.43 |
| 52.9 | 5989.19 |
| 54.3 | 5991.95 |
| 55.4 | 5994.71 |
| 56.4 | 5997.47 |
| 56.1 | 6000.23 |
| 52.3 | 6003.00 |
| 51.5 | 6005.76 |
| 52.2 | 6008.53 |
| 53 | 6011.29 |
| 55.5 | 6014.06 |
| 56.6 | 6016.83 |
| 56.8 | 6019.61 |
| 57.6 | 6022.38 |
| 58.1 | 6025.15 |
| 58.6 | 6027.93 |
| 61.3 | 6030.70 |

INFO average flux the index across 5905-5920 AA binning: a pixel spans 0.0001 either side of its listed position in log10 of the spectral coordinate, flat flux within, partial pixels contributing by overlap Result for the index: 43.1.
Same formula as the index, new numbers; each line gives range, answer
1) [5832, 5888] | 51.7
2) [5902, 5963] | 44.8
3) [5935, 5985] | 47.9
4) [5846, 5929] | 42.2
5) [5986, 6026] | 54.7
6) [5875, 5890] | 39.4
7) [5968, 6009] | 51.9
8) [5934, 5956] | 47.9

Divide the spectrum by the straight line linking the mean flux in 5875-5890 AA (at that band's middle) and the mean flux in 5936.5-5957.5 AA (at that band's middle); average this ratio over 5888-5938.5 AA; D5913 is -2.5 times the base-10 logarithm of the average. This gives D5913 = 0.17 mag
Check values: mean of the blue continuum 39.4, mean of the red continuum 48.2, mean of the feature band 37.5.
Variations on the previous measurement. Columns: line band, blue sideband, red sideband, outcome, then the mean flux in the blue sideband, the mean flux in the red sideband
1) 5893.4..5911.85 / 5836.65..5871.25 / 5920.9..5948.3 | 0.49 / 55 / 46.1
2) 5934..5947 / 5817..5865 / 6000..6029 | 0.19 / 57.5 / 55.2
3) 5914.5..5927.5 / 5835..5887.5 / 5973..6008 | 0.18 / 51.3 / 52.2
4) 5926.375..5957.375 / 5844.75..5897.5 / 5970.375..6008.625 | 0.04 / 44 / 52.1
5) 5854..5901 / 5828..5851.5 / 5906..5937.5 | 0.32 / 59.9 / 43.9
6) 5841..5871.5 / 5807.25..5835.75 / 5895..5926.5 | -0.03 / 61.5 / 37.9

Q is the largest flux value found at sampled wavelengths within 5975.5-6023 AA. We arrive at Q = 57.6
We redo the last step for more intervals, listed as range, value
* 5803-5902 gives 69.4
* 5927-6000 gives 56.4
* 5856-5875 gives 52.3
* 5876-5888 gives 45.2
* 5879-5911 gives 43.7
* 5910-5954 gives 51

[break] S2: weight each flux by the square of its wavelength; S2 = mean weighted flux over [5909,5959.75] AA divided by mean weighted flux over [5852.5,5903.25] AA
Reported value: 1.18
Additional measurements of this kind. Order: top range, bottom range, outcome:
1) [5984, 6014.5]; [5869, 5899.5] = 1.60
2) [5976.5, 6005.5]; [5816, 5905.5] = 1.15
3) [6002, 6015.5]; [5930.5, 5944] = 1.18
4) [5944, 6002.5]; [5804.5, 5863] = 0.88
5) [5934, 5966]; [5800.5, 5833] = 0.79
